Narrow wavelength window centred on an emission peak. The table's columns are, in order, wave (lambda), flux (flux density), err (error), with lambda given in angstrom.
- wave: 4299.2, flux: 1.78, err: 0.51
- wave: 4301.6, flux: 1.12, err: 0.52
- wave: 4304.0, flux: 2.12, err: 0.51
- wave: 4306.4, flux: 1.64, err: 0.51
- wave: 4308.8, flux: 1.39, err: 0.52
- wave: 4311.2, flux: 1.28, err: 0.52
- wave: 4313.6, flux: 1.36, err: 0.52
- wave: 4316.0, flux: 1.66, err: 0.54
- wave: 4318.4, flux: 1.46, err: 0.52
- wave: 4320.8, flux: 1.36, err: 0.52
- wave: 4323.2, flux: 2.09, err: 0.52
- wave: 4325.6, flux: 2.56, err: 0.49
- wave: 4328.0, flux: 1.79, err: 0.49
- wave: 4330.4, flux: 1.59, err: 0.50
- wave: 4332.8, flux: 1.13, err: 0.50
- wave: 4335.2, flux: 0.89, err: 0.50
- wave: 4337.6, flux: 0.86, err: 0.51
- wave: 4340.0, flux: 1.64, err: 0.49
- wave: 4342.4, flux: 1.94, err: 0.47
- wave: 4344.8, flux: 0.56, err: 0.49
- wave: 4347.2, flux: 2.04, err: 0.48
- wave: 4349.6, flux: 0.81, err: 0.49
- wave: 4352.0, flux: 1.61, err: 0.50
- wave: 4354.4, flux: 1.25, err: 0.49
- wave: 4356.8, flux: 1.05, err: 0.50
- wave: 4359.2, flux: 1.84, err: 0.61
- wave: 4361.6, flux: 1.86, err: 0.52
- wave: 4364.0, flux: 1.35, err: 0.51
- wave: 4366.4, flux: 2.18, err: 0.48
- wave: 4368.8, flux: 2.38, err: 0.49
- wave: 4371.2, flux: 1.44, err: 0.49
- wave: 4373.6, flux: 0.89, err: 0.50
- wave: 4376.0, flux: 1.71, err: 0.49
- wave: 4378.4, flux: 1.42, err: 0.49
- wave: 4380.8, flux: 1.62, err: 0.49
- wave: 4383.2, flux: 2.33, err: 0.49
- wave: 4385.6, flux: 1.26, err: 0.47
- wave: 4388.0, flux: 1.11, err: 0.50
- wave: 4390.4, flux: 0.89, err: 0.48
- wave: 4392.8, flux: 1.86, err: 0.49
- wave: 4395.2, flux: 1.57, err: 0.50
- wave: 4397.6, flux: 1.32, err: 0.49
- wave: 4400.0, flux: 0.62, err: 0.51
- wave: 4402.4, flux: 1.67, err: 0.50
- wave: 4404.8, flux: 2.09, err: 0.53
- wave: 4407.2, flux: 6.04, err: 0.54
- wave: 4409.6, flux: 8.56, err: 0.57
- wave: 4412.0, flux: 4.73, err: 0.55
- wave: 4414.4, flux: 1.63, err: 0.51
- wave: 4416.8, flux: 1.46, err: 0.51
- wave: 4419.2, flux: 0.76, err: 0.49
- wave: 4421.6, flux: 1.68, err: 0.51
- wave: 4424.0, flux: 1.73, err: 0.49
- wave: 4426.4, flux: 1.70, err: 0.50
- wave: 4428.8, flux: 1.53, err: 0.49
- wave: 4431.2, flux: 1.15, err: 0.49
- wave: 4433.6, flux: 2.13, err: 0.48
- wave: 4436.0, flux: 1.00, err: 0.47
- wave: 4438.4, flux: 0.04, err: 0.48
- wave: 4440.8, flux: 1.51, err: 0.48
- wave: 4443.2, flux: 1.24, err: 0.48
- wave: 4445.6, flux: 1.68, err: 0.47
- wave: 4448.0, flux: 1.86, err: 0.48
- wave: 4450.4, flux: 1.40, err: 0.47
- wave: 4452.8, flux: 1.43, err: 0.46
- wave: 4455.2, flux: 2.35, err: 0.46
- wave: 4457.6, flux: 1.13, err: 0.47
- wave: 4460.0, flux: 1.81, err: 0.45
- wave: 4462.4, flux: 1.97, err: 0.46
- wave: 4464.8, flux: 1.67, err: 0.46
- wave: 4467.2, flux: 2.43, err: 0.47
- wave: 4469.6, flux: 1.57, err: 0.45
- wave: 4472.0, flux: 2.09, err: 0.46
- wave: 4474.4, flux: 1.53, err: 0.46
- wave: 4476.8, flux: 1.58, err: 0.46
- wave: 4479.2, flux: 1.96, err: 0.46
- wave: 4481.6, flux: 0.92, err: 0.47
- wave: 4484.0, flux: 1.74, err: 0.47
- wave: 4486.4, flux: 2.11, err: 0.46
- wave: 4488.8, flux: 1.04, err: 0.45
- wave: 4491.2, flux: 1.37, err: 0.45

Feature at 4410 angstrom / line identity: [O II] 3727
